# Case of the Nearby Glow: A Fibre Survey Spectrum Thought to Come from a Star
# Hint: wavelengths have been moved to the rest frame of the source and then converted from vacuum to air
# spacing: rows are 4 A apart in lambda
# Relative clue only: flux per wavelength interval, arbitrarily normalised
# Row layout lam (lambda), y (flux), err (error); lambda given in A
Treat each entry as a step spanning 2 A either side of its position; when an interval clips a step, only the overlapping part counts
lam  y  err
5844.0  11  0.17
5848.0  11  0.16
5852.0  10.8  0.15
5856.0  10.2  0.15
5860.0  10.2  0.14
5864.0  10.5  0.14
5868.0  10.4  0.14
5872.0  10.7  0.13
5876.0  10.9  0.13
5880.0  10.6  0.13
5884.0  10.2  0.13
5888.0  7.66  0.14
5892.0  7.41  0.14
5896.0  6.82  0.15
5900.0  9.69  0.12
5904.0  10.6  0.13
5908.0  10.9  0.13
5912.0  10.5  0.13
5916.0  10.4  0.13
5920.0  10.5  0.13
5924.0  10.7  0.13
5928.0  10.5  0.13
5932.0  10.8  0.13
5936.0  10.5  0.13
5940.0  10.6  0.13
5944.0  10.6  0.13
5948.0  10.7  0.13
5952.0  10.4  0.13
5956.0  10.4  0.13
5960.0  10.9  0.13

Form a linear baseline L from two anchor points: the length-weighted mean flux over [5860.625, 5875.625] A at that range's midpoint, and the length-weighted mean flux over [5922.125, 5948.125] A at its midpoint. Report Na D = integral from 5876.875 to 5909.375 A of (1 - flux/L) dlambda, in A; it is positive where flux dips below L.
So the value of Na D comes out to 4.0 A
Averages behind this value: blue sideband 10.5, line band 9.26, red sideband 10.6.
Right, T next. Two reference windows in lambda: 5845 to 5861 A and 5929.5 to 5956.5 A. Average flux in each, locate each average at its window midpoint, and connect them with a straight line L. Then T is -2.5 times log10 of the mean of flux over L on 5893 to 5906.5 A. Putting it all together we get 0.18 mag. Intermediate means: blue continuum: 10.6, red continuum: 10.6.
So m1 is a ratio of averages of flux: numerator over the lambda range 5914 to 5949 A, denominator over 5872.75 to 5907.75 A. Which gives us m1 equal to 1.13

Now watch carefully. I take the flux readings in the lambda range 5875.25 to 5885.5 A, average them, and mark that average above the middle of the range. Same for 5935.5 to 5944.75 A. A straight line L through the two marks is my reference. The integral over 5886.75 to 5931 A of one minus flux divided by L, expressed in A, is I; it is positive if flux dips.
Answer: 3.74 A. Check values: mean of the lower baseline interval 10.5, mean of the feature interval 9.67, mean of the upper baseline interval 10.6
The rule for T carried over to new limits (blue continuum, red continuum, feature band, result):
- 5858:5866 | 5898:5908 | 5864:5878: -0.03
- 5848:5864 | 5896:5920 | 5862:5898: 0.09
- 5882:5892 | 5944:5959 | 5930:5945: -0.05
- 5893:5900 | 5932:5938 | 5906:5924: -0.17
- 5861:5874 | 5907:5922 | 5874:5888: 0.04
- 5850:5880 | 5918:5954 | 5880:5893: 0.19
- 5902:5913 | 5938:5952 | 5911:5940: 0.01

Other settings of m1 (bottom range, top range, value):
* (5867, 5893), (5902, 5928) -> 1.09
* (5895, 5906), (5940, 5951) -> 1.15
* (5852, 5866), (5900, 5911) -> 1.02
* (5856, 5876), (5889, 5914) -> 0.88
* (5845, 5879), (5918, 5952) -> 1.00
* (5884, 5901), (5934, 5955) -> 1.31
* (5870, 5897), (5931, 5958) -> 1.14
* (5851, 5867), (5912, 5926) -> 1.01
